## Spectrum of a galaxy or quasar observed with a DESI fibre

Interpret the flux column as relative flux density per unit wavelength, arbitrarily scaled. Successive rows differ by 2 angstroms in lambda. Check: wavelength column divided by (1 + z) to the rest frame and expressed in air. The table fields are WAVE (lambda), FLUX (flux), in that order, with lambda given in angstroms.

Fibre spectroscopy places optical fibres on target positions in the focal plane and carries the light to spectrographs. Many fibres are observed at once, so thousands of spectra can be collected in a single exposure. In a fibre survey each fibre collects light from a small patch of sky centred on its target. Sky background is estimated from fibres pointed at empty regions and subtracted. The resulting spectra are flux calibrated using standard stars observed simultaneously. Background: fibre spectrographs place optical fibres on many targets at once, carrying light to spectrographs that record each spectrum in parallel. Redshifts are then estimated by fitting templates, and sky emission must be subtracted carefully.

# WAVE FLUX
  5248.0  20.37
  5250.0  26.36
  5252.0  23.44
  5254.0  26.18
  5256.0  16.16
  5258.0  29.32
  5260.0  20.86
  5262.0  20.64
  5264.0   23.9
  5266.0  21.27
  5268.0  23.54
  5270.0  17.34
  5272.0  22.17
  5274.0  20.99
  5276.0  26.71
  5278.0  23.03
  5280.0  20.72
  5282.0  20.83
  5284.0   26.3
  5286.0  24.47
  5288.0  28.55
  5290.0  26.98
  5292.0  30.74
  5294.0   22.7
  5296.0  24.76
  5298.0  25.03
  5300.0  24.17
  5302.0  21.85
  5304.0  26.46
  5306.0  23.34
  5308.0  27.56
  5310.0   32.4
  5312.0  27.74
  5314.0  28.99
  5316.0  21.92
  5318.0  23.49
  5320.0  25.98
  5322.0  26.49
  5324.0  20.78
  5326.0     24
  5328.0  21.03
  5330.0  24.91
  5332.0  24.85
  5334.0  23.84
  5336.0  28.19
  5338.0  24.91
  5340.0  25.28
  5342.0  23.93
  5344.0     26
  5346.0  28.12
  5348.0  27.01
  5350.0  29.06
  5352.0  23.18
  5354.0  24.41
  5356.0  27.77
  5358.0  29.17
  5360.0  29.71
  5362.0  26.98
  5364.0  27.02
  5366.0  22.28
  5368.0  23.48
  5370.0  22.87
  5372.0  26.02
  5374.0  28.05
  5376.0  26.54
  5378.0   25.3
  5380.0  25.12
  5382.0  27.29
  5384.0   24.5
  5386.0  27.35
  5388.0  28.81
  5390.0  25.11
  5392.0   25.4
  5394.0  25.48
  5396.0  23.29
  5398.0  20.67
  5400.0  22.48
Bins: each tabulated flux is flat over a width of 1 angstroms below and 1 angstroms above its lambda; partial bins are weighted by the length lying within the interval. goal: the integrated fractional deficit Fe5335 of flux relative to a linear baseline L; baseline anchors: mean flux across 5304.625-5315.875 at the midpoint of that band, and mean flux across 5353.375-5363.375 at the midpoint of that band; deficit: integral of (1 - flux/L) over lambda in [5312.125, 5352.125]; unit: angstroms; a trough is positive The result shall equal 3.5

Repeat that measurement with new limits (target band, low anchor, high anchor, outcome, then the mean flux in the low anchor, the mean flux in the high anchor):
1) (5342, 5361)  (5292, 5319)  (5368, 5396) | -0.9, 25.6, 25.8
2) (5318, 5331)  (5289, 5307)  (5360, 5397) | 0.8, 25.1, 25.7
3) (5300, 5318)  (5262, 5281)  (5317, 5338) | -1.8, 22.1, 24.4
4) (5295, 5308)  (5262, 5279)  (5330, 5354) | -0.4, 22.3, 25.8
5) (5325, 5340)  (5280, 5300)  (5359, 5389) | 0.6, 25.3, 26.1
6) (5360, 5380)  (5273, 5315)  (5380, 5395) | 0.4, 25.4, 26.2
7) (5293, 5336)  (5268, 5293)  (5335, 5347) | 0.4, 24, 26.1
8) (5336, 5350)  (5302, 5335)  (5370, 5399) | -0.5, 25.1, 25.5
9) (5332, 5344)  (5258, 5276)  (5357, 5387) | -0.2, 22.1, 26.1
